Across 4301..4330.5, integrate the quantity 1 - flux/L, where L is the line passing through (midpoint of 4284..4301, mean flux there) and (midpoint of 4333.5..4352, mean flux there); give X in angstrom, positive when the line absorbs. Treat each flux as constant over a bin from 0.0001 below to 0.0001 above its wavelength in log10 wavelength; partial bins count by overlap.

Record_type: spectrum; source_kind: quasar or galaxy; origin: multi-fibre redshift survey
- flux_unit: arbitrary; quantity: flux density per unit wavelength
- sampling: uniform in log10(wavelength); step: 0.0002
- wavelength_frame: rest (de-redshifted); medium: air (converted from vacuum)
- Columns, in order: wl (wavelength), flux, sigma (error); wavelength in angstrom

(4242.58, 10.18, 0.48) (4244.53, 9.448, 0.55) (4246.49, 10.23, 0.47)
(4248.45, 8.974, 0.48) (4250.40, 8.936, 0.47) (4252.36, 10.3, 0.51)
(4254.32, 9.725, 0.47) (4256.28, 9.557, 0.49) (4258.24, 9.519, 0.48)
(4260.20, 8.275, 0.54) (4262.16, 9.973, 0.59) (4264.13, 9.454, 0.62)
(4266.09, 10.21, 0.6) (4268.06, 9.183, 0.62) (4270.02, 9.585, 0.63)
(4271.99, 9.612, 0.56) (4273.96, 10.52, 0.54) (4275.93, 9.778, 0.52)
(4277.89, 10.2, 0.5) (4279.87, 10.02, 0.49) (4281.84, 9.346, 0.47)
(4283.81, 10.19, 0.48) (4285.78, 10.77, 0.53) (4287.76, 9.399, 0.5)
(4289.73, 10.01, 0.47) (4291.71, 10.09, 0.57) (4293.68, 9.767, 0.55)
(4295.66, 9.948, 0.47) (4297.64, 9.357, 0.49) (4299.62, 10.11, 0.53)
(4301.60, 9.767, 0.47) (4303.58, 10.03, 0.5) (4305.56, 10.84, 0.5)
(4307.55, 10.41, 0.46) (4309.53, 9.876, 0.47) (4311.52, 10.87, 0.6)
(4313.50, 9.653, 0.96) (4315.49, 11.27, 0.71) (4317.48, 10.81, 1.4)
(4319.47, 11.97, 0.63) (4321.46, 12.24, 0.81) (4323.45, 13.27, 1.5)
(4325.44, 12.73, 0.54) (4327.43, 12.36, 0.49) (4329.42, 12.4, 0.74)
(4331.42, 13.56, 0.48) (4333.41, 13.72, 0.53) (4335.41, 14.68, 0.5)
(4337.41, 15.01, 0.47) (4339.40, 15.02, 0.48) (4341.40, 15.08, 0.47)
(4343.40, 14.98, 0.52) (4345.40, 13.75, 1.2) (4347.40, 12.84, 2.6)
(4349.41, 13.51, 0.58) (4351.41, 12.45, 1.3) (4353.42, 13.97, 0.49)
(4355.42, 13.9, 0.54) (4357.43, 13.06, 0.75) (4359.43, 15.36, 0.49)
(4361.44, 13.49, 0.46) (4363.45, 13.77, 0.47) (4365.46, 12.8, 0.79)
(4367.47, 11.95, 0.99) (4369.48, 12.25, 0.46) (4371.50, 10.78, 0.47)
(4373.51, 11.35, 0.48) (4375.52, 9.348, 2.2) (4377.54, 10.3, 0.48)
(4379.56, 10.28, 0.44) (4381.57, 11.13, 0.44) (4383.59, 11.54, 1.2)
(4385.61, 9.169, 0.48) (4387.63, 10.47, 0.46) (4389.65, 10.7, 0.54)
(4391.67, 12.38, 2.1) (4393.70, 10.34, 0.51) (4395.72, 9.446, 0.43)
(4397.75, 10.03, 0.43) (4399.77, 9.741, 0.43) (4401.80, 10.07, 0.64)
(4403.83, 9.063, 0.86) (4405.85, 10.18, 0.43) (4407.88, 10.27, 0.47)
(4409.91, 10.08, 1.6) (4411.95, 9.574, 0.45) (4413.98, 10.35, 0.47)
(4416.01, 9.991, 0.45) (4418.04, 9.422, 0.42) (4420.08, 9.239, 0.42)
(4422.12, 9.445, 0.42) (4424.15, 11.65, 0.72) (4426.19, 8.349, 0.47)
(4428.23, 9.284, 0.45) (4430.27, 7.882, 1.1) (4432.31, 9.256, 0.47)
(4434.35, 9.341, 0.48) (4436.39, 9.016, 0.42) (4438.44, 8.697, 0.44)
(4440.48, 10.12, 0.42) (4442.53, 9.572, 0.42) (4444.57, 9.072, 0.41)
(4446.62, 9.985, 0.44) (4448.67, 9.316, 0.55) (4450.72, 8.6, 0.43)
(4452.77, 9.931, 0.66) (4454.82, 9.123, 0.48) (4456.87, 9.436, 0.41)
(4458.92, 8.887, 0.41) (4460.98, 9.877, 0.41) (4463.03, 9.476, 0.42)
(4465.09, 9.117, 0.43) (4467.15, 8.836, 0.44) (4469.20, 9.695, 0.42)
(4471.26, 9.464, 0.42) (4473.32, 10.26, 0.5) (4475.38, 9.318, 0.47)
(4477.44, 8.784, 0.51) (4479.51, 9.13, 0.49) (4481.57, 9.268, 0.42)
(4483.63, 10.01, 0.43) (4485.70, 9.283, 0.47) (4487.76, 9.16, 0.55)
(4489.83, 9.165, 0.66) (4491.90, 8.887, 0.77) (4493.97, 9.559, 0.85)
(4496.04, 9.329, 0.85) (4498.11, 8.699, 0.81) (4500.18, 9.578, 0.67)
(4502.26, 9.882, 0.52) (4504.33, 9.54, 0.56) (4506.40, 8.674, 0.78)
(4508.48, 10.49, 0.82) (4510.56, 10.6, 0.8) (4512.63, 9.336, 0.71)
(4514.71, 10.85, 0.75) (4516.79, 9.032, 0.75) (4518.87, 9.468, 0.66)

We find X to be 1.6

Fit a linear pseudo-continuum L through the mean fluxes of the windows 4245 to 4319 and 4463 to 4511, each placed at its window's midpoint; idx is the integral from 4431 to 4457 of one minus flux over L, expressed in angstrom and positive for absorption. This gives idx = 0.5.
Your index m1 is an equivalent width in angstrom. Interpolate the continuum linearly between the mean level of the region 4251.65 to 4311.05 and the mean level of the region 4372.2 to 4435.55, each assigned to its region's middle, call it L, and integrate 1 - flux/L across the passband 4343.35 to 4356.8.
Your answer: -4.8 angstrom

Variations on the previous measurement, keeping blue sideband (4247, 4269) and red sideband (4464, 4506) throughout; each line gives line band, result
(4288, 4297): -0.41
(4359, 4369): -4.13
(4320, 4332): -4.15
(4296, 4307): -0.67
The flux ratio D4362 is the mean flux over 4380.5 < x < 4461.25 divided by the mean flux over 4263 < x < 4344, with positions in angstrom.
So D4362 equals 0.87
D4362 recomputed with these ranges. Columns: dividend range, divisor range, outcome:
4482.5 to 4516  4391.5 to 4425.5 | 0.96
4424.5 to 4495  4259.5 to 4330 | 0.89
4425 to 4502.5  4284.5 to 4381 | 0.77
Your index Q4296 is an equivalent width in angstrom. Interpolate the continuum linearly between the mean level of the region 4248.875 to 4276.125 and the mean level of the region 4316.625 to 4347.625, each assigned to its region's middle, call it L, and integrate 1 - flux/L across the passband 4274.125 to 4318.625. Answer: 5.1 angstrom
